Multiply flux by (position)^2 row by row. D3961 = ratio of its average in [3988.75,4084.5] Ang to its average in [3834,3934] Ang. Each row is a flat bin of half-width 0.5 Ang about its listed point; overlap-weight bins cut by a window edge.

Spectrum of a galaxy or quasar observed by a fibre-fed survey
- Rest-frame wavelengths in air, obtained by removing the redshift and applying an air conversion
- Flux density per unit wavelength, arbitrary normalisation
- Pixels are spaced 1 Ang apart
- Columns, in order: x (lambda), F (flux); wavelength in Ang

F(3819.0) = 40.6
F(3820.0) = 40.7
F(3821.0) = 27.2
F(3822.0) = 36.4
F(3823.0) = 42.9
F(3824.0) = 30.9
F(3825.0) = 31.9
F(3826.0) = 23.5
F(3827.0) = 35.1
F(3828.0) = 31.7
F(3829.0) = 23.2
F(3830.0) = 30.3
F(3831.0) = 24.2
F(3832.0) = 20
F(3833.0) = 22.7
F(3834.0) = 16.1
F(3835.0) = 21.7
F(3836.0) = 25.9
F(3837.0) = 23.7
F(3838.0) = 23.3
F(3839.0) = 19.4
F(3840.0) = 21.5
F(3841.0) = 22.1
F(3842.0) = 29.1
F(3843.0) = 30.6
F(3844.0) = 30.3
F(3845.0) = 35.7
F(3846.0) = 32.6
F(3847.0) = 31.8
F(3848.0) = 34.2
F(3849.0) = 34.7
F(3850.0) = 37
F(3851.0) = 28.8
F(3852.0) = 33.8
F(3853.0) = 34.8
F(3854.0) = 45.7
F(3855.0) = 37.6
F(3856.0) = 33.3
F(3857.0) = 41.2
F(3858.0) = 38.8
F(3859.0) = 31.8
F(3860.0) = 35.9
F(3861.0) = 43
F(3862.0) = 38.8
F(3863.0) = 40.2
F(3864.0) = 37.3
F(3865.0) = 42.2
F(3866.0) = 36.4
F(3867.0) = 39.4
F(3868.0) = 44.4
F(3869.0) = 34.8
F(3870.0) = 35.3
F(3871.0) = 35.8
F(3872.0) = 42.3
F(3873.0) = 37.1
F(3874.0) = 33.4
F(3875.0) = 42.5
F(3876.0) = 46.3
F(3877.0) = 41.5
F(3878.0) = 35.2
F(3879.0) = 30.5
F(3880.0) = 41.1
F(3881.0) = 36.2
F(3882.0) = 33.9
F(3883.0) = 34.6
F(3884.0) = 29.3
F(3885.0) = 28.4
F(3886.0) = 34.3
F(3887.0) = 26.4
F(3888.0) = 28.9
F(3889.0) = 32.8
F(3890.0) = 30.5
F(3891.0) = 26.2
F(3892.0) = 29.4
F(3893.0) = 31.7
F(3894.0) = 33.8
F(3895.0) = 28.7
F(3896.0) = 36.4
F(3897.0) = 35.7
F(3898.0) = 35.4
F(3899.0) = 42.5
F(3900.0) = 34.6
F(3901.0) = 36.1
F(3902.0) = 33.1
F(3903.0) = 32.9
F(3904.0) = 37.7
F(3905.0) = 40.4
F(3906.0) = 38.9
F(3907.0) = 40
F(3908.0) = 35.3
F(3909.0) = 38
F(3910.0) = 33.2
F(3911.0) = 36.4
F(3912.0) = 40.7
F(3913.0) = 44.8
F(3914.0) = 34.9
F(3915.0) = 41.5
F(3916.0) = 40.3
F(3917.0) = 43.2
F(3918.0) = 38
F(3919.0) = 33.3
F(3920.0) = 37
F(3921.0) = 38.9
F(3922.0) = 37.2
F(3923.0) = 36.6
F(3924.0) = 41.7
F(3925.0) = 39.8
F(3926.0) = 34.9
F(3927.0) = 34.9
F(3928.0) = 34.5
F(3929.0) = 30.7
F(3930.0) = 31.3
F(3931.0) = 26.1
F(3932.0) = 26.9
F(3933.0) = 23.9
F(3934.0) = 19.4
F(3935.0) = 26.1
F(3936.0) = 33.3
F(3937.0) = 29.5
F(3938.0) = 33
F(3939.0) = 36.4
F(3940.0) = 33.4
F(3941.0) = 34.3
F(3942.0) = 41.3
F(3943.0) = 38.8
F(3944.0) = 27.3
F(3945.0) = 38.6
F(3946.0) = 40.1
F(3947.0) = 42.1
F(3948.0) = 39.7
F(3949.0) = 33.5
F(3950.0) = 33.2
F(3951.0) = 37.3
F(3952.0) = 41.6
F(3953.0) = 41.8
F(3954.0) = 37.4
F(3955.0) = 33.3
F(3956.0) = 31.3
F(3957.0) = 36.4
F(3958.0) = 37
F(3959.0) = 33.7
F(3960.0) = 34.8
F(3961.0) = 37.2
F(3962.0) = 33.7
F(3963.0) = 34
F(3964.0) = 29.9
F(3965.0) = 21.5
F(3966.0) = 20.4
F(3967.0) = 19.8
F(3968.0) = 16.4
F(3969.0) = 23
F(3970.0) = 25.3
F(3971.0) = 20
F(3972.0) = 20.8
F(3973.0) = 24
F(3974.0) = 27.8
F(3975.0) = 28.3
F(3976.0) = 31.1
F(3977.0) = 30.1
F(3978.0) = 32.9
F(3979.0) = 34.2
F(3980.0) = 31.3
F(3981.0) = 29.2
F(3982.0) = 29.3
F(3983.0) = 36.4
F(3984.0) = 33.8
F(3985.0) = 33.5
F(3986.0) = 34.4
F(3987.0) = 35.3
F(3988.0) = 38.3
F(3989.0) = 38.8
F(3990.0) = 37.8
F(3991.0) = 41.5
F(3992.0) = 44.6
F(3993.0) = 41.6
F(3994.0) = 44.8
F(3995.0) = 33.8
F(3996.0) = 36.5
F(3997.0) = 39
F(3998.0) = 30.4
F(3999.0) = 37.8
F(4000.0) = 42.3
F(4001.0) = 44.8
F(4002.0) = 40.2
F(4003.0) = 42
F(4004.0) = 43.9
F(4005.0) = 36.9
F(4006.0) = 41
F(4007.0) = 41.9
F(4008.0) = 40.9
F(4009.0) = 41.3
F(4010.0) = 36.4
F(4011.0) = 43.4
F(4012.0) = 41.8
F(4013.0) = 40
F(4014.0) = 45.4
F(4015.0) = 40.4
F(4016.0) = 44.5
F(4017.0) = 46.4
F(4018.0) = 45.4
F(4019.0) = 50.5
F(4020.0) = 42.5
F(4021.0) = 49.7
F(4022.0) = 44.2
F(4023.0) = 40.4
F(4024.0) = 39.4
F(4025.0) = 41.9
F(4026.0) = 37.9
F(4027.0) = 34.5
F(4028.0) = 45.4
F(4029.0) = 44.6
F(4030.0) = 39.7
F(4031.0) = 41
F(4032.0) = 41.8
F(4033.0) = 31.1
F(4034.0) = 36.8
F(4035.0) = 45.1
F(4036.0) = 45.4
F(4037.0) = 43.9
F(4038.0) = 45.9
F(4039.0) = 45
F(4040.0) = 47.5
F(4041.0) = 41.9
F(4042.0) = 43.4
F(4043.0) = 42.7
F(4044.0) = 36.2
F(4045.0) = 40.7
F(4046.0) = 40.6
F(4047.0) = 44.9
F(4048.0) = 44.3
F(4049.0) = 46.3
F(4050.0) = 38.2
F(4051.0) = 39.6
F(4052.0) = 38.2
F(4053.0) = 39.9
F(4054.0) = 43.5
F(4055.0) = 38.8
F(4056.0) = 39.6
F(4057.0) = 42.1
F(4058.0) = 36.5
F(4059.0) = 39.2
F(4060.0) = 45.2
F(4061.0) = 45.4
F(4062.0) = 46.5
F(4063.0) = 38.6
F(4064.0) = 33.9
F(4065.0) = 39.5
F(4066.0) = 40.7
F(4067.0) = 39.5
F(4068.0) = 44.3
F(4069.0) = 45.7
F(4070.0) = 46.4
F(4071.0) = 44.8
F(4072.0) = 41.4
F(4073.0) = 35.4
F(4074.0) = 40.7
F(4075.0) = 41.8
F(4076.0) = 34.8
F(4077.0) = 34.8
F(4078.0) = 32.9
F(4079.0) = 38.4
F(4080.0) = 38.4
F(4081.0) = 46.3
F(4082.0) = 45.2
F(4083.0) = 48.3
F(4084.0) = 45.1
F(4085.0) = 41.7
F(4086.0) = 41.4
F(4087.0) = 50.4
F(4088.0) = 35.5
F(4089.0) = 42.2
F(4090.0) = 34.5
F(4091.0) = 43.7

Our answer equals 1.3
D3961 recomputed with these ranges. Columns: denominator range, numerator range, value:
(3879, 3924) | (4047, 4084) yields 1.26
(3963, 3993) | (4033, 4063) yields 1.43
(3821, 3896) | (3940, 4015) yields 1.14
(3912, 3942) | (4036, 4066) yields 1.28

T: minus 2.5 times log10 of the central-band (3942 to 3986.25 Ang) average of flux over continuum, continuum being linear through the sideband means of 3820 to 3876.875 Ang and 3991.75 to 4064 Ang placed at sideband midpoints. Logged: 0.205 mag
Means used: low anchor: 33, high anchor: 41.5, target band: 31.8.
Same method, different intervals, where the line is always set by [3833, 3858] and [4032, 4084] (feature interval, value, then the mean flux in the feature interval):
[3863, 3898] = -0.102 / 35.2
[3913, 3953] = -0.013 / 35.2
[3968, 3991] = 0.214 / 30.6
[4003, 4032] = -0.079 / 42.2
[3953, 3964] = 0.035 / 35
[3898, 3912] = -0.111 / 36.9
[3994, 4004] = -0.024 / 39.1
